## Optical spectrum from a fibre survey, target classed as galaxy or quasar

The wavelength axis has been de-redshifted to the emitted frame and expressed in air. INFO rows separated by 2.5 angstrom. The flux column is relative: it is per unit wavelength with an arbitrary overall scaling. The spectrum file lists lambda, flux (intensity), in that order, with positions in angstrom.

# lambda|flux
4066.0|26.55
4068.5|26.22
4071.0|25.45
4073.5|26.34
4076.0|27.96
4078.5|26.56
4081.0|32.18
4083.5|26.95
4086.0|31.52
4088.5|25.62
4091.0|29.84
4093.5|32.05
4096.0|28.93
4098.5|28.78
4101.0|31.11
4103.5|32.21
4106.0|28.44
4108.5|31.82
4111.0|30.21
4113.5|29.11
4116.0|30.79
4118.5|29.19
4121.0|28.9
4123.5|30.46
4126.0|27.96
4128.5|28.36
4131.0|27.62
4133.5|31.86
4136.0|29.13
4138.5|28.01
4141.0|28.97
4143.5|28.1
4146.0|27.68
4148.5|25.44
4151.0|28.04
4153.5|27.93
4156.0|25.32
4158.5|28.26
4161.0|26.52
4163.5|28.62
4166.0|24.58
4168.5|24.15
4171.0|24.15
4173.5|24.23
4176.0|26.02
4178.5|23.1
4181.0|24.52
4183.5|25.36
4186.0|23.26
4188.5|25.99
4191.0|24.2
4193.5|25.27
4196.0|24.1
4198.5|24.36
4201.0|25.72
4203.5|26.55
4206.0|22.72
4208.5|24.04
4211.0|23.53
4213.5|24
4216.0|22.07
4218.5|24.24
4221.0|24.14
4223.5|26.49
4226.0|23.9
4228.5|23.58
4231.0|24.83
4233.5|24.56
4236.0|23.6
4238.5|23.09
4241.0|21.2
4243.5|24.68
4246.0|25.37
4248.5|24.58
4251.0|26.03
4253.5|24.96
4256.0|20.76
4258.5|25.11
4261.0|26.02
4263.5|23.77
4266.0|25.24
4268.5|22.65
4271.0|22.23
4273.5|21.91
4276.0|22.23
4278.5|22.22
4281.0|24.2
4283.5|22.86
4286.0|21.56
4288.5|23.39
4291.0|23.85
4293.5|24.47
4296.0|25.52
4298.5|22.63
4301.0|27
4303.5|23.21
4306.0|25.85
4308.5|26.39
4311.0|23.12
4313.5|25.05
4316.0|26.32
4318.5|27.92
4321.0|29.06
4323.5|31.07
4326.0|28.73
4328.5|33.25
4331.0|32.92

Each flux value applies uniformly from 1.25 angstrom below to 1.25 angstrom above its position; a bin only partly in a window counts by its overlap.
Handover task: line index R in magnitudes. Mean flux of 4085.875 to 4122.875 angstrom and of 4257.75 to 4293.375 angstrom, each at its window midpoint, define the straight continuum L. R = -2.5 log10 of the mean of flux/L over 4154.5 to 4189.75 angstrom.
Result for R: 0.08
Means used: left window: 29.9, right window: 23.4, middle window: 25.3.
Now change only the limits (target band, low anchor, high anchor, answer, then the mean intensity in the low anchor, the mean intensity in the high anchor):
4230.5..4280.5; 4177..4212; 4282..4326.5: 0.06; 24.5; 25.4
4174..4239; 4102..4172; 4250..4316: 0.08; 28.3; 24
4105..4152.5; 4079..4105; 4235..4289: -0.02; 29.8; 23.5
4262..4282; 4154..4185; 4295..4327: 0.13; 25.4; 26.3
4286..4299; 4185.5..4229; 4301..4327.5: 0.11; 24.4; 26.7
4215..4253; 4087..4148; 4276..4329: 0.11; 29.3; 25.4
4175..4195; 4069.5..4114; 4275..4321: 0.10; 29.2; 24.5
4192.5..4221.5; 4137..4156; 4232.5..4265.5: 0.06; 27.6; 24.2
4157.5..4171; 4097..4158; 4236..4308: 0.06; 29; 23.8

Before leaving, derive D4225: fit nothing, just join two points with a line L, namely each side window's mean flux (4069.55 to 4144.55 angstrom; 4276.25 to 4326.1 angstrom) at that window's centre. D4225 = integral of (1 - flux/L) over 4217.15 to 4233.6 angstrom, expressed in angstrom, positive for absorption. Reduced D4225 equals 1.3 angstrom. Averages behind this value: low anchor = 29.1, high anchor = 25.1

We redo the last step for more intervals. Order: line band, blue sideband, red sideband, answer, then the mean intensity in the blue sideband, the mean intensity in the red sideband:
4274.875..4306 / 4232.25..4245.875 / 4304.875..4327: 2.7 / 23.6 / 27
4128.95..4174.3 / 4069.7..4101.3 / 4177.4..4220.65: -1.9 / 28.6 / 24.3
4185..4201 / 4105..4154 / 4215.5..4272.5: 1.0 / 28.9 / 24.1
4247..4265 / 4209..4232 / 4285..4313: -0.2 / 24.1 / 24.3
